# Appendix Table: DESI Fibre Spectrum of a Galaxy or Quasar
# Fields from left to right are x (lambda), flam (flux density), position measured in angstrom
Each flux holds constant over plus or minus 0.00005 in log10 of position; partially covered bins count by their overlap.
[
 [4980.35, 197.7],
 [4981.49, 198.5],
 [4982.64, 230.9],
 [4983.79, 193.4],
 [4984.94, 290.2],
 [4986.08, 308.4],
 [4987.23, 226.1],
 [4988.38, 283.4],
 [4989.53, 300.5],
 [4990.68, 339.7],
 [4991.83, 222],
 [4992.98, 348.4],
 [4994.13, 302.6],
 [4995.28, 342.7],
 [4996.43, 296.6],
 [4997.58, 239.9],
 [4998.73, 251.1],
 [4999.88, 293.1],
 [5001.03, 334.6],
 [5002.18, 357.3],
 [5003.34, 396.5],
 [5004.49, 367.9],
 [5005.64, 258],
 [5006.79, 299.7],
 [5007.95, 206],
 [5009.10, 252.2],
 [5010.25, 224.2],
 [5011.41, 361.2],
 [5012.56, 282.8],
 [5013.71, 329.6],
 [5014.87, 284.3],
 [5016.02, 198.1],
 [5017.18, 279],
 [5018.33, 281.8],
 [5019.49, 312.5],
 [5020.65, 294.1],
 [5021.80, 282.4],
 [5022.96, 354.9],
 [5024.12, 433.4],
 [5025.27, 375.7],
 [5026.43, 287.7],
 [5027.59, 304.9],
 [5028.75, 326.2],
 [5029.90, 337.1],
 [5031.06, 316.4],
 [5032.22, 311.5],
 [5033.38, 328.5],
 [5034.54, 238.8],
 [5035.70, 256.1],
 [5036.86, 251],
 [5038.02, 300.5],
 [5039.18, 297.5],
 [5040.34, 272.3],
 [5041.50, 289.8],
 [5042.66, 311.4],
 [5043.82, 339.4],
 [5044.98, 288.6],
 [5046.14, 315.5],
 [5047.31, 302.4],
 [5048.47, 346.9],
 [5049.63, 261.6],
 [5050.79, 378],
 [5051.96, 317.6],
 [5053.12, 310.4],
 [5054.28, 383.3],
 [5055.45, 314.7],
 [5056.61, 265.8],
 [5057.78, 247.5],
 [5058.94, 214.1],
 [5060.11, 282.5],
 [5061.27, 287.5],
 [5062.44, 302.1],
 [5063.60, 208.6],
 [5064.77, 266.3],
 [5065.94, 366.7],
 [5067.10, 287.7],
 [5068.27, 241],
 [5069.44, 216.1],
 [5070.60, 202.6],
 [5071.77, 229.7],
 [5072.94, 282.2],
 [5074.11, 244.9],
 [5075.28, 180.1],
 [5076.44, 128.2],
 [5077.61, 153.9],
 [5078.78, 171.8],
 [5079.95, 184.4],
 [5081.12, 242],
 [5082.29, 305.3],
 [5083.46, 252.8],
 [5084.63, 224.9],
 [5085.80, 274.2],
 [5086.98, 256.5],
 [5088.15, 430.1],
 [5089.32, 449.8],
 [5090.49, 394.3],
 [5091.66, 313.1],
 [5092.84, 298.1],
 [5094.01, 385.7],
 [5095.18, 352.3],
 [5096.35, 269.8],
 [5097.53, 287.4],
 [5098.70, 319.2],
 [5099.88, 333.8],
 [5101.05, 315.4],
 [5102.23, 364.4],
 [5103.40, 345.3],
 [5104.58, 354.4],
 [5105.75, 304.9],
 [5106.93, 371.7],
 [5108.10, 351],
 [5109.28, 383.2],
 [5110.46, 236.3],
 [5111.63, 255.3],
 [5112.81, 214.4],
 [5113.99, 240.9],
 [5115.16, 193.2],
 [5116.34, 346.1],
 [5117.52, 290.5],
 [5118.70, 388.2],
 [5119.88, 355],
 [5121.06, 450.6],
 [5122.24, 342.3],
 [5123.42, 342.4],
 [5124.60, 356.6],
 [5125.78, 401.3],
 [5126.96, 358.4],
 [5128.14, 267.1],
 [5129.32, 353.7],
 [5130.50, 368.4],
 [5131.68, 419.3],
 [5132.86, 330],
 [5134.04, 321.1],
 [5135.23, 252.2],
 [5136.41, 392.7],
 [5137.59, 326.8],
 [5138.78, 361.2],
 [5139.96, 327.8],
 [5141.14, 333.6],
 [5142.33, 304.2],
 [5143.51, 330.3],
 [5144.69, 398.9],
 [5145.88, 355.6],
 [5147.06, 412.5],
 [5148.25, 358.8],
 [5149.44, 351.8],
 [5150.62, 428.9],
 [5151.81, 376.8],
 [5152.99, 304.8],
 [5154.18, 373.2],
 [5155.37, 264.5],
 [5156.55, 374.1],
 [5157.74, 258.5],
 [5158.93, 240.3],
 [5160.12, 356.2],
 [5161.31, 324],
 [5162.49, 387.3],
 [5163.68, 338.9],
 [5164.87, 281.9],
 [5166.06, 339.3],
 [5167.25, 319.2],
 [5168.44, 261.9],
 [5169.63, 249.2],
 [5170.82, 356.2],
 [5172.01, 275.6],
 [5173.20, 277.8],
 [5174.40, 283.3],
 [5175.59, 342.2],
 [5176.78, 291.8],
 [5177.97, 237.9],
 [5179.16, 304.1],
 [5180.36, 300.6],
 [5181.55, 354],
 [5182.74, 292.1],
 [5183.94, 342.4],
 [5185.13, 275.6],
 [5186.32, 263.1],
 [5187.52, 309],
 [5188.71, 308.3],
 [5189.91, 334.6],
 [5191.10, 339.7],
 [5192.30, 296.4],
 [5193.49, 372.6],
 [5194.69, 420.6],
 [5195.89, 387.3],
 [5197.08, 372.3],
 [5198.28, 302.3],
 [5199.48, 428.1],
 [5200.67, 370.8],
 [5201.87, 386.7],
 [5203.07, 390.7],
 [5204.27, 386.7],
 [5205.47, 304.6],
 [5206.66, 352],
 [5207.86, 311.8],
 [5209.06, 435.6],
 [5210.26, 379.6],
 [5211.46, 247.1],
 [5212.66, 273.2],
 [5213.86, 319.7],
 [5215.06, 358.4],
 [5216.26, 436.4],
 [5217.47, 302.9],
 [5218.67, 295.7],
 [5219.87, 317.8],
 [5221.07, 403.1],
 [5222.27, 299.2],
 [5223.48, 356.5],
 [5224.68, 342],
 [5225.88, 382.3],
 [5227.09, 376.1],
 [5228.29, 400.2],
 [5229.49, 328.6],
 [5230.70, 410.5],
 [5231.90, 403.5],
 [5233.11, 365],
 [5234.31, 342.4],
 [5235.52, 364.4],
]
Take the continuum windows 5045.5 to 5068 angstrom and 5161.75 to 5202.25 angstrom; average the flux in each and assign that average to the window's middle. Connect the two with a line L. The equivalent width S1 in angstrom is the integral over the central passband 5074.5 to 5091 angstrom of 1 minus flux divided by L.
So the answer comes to 2.3 angstrom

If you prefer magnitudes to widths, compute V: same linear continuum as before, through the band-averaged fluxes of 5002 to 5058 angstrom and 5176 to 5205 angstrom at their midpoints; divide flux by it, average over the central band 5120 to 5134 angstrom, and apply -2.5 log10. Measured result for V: -0.12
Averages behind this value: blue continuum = 305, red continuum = 336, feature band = 361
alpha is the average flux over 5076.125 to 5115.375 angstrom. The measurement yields 295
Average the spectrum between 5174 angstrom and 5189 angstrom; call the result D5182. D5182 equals 301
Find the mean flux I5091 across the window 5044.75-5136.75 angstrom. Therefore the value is 302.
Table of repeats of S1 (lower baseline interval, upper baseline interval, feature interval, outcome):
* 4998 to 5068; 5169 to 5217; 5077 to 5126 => 0.4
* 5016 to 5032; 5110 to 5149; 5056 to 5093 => 7.1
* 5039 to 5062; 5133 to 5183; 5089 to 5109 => -1.9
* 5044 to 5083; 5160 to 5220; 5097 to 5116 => -1.2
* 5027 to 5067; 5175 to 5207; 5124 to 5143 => -1.3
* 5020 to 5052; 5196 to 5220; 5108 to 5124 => 0.8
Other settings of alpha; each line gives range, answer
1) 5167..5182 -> 295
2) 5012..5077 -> 288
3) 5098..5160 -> 335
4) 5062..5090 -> 255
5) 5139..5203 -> 330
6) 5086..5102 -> 338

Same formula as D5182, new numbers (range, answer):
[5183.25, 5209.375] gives 349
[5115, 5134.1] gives 350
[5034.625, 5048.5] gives 294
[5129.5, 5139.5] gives 347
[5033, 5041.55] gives 277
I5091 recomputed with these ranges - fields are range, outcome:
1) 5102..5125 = 323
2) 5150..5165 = 333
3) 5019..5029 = 330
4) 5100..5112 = 330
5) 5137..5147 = 346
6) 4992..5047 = 302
